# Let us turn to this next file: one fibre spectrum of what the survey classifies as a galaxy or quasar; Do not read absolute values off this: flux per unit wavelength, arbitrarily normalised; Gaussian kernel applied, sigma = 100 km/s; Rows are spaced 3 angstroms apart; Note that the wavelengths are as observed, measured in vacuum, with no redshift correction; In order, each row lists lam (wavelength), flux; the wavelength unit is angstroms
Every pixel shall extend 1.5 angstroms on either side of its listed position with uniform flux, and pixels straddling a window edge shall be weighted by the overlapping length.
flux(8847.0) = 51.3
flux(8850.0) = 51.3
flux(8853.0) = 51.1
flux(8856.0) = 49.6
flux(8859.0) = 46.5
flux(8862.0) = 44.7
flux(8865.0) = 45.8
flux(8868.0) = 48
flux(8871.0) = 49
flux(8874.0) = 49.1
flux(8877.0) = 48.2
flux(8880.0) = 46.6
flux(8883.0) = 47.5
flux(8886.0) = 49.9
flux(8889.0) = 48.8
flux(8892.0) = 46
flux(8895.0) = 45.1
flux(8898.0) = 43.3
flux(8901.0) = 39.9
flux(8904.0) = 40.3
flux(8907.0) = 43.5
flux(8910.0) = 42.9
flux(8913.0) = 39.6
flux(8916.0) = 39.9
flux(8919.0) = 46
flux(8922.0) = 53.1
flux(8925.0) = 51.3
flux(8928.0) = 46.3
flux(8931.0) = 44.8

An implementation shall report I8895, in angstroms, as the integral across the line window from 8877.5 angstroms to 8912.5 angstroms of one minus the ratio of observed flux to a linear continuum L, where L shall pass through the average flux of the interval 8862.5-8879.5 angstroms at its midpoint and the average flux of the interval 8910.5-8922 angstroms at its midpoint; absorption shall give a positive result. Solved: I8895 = 0.49 angstroms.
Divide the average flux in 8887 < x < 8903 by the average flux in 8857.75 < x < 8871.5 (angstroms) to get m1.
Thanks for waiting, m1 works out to 0.96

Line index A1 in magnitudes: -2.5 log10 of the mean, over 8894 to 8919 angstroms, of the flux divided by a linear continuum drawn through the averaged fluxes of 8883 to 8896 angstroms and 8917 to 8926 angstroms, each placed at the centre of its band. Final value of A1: 0.16 mag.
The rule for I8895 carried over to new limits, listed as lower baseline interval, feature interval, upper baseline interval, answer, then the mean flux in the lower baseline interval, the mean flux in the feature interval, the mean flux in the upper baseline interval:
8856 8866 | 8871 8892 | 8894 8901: -1.7 angstroms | 46.2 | 48.2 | 43.2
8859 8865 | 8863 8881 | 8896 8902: -1.3 angstroms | 45.4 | 47.7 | 42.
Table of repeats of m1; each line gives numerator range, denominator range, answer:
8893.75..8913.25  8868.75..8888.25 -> 0.87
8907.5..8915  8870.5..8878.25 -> 0.85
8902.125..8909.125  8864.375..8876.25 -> 0.87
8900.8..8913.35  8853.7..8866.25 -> 0.88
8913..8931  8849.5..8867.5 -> 0.97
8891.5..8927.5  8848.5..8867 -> 0.92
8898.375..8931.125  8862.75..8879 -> 0.93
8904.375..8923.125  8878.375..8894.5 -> 0.92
